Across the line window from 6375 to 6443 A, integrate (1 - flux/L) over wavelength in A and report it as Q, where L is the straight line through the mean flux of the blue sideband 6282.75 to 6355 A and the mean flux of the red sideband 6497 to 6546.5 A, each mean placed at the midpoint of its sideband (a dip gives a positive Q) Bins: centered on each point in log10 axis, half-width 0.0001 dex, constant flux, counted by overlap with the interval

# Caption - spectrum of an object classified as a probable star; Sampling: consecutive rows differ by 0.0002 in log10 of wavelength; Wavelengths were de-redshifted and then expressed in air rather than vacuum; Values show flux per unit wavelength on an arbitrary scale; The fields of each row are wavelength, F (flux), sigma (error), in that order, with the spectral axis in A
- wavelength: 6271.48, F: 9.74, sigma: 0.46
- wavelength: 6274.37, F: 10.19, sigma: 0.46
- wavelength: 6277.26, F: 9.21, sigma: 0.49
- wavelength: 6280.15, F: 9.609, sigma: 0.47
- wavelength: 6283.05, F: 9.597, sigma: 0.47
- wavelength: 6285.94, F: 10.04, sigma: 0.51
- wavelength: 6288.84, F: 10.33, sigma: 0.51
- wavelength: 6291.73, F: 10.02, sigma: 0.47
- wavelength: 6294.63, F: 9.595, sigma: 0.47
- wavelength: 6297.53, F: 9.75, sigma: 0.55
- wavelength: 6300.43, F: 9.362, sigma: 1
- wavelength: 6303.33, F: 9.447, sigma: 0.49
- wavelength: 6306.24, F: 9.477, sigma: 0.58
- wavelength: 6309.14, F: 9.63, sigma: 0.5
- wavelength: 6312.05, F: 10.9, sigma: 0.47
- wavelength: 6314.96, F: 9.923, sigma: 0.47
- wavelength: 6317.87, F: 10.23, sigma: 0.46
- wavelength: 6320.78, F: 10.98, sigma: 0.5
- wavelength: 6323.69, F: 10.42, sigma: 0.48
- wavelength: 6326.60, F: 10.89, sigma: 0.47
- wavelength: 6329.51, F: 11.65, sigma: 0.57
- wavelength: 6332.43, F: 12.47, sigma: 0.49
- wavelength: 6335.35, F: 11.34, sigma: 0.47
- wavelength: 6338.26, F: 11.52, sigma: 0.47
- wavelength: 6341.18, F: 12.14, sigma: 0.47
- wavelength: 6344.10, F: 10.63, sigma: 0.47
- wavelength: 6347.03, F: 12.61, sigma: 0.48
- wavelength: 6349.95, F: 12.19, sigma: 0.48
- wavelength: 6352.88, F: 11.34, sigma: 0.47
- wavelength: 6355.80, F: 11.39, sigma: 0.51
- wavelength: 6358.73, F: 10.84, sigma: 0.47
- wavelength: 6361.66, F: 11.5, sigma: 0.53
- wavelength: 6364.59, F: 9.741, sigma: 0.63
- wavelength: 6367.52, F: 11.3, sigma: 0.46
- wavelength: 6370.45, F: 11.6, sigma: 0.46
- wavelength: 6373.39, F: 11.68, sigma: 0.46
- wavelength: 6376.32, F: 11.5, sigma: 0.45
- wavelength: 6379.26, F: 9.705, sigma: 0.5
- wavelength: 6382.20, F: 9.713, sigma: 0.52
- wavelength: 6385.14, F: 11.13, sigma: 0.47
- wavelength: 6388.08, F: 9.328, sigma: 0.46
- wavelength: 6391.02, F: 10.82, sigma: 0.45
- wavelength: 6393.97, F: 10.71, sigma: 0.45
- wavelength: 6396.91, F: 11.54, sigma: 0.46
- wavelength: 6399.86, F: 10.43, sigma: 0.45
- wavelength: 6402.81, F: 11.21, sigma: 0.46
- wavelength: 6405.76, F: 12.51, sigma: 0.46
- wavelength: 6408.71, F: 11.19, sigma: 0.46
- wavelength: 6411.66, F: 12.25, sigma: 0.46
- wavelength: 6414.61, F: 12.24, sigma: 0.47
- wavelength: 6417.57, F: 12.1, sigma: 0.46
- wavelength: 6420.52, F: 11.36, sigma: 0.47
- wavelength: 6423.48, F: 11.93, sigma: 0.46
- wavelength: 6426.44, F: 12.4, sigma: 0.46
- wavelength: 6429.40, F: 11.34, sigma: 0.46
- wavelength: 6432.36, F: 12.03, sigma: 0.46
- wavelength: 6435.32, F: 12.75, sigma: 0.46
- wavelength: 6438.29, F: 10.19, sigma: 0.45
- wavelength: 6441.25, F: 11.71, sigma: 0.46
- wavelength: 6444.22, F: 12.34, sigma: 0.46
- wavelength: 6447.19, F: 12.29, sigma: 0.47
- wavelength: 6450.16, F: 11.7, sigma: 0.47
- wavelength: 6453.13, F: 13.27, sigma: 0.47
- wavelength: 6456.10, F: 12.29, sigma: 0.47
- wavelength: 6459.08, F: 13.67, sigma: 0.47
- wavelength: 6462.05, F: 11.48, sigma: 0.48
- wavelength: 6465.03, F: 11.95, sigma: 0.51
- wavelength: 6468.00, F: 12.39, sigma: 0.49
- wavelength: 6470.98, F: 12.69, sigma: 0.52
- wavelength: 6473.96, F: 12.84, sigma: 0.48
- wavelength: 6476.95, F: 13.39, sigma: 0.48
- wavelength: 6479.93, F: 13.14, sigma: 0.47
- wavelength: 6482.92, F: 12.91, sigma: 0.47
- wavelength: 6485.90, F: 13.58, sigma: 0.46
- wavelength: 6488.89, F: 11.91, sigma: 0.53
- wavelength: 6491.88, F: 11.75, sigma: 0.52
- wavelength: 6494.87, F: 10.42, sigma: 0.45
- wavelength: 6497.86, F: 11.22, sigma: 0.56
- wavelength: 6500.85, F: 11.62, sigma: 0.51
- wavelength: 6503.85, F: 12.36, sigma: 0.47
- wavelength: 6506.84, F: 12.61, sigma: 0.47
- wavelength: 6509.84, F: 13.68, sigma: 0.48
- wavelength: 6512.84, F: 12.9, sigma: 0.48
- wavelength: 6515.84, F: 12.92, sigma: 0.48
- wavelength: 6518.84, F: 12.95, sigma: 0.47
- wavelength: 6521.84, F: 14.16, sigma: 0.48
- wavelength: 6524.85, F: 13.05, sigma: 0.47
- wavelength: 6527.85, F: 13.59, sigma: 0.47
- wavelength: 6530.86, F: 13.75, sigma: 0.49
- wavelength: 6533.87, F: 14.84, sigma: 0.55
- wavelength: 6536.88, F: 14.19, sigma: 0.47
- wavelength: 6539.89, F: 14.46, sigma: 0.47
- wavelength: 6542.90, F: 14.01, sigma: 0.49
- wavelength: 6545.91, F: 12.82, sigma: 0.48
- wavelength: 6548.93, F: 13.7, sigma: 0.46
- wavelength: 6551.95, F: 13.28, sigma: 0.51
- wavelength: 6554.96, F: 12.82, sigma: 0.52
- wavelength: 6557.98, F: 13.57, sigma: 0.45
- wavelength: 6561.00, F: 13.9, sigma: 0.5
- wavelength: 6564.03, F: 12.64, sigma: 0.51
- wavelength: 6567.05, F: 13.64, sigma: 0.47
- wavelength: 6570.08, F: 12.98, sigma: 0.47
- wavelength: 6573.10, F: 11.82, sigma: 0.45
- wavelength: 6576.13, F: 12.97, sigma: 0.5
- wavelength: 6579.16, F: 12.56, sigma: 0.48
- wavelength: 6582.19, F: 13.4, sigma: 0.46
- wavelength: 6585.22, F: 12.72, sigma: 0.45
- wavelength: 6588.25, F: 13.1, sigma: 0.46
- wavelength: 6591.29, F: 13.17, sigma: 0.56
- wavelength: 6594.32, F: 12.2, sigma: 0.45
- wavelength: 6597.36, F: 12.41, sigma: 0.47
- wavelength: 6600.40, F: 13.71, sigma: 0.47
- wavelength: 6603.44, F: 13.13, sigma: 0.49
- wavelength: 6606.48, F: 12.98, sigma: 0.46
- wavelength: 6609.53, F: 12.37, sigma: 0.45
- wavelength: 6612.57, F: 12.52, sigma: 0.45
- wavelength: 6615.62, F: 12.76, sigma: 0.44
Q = 3.1 A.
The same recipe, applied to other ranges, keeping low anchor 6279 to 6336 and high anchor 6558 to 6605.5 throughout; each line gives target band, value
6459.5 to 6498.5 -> -1.3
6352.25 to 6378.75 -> -0.8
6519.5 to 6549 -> -3.1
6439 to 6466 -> -1.3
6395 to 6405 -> 0.0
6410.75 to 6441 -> -1.1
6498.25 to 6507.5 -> 0.1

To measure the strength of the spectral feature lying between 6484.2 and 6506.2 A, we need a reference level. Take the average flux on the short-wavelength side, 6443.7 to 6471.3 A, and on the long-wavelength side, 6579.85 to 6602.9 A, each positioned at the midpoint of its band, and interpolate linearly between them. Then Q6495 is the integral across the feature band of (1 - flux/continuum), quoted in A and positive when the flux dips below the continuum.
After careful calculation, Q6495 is 1.2 A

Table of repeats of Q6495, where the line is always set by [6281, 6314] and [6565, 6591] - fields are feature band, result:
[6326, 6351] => -3.5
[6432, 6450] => -0.7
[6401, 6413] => -0.8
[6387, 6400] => 0.3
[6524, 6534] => -1.1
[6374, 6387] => 0.2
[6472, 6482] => -1.1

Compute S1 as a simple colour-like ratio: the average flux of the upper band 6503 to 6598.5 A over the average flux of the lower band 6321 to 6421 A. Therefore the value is 1.18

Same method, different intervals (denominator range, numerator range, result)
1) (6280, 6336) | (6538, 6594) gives 1.28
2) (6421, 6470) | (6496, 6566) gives 1.10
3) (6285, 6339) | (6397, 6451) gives 1.13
